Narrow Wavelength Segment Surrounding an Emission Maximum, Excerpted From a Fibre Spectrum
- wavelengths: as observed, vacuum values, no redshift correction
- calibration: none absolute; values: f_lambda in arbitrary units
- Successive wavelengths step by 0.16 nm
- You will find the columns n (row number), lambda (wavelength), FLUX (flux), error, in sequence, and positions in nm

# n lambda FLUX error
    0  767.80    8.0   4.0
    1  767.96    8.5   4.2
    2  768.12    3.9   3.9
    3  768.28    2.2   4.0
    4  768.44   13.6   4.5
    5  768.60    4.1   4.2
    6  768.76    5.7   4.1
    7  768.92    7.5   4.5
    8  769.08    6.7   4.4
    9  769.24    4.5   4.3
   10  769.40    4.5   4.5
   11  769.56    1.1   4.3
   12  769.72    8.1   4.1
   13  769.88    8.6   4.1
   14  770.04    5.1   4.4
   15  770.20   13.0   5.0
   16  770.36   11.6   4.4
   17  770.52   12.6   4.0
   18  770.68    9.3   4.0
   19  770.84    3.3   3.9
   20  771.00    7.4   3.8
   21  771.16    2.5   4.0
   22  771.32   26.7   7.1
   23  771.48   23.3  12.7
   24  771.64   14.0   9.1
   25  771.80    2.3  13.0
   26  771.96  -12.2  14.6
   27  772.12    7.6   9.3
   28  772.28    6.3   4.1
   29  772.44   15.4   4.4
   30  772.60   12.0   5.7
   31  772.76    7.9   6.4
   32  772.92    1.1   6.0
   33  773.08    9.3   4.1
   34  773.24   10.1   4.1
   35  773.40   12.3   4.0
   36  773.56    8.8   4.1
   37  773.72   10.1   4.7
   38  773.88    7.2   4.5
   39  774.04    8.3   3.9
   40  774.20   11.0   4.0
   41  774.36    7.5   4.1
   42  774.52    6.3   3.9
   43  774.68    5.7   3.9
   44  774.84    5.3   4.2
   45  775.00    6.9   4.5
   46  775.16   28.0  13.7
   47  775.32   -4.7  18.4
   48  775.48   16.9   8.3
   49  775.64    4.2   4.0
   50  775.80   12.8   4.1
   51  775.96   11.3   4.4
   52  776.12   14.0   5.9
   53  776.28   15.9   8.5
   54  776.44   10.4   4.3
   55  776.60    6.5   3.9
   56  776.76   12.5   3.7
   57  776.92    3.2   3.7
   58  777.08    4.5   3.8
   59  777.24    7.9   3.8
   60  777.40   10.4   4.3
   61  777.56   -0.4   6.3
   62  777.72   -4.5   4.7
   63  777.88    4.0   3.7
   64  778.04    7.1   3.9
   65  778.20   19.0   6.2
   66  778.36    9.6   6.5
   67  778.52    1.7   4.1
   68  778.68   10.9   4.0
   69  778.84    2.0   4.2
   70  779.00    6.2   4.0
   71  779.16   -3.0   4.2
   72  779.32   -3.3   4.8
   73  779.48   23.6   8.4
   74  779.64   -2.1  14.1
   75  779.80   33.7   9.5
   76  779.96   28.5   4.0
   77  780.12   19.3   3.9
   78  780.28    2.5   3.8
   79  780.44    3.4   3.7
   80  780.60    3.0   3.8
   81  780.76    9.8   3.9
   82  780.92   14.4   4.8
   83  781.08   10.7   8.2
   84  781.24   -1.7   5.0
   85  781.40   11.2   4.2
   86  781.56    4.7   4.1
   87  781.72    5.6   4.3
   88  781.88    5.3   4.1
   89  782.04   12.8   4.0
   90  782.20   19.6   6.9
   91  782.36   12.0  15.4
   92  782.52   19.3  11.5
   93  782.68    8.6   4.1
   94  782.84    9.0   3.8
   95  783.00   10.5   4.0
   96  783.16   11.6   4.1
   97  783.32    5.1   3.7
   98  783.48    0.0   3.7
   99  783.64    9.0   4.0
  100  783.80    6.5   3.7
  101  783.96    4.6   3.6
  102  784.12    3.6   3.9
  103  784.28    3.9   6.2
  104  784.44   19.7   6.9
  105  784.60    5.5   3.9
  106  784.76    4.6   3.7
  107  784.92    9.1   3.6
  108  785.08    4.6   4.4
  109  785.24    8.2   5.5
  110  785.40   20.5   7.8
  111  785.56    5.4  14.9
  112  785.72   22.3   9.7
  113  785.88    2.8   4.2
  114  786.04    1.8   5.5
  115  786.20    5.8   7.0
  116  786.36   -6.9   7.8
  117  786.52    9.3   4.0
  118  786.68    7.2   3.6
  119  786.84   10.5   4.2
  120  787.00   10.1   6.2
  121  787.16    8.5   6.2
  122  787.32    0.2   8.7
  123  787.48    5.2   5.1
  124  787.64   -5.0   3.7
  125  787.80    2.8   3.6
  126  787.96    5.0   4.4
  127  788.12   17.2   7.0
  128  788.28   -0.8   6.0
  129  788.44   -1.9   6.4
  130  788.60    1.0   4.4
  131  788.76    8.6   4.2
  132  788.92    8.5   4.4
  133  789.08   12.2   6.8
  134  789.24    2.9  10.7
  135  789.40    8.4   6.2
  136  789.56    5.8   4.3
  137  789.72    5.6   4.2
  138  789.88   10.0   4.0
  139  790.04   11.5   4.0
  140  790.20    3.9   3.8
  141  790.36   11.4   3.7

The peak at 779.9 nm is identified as H-gamma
